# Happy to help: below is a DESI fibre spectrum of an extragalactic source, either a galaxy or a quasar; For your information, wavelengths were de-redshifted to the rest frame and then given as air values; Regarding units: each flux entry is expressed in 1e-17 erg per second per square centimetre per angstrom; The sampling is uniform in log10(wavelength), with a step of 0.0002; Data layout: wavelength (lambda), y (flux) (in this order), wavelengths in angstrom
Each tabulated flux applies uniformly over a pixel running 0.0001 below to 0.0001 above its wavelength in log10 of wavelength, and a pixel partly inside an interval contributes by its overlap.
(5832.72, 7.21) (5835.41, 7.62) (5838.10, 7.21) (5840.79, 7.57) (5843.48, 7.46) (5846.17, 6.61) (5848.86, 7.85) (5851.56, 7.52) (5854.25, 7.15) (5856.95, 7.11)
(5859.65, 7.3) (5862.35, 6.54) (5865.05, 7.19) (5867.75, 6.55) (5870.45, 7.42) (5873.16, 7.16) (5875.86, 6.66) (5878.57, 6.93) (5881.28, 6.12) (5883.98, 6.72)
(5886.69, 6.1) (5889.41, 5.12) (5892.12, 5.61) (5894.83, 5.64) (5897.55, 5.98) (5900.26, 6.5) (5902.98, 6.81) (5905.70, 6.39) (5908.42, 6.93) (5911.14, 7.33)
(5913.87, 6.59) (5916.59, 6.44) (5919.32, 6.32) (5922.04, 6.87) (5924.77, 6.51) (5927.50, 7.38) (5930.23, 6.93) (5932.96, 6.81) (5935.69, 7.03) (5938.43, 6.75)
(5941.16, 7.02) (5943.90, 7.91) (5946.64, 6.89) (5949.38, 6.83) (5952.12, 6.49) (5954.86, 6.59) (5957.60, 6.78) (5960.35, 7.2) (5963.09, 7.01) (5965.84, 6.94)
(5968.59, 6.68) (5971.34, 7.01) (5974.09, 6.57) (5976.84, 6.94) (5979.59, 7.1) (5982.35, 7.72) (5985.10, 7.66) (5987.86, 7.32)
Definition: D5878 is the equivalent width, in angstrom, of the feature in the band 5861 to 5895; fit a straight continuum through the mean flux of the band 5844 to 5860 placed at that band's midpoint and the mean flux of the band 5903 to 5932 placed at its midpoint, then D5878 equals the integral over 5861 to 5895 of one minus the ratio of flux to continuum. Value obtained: 2.9 angstrom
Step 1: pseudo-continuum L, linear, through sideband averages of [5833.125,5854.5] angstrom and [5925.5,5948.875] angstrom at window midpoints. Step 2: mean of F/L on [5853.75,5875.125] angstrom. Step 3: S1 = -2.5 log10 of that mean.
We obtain 0.04 mag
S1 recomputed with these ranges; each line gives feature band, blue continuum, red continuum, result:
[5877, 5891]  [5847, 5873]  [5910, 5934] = 0.14 mag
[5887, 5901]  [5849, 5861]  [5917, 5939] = 0.22 mag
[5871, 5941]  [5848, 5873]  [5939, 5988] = 0.09 mag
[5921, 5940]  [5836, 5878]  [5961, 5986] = 0.03 mag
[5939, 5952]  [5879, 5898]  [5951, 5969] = -0.07 mag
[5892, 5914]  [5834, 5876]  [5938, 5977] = 0.10 mag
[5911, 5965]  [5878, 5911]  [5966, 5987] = -0.03 mag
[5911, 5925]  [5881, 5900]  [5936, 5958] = -0.04 mag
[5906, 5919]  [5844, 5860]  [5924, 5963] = 0.05 mag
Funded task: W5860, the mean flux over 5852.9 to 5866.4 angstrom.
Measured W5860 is 7.06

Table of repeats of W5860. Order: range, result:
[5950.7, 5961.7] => 6.76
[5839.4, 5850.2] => 7.37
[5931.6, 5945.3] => 7.1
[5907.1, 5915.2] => 6.95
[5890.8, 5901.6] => 5.94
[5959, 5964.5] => 7.11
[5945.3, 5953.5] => 6.74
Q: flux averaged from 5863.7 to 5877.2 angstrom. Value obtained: 7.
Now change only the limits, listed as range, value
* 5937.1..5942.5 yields 6.89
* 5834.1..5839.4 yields 7.41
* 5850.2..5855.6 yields 7.33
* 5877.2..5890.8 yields 6.2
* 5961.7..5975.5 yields 6.84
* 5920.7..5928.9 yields 6.92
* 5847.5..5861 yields 7.38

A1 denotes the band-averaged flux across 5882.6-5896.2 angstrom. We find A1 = 5.84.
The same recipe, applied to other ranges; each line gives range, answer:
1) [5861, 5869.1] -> 6.76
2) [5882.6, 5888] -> 6.42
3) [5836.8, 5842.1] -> 7.39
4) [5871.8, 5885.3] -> 6.72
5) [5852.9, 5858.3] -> 7.13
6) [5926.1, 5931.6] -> 7.15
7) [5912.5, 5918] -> 6.5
